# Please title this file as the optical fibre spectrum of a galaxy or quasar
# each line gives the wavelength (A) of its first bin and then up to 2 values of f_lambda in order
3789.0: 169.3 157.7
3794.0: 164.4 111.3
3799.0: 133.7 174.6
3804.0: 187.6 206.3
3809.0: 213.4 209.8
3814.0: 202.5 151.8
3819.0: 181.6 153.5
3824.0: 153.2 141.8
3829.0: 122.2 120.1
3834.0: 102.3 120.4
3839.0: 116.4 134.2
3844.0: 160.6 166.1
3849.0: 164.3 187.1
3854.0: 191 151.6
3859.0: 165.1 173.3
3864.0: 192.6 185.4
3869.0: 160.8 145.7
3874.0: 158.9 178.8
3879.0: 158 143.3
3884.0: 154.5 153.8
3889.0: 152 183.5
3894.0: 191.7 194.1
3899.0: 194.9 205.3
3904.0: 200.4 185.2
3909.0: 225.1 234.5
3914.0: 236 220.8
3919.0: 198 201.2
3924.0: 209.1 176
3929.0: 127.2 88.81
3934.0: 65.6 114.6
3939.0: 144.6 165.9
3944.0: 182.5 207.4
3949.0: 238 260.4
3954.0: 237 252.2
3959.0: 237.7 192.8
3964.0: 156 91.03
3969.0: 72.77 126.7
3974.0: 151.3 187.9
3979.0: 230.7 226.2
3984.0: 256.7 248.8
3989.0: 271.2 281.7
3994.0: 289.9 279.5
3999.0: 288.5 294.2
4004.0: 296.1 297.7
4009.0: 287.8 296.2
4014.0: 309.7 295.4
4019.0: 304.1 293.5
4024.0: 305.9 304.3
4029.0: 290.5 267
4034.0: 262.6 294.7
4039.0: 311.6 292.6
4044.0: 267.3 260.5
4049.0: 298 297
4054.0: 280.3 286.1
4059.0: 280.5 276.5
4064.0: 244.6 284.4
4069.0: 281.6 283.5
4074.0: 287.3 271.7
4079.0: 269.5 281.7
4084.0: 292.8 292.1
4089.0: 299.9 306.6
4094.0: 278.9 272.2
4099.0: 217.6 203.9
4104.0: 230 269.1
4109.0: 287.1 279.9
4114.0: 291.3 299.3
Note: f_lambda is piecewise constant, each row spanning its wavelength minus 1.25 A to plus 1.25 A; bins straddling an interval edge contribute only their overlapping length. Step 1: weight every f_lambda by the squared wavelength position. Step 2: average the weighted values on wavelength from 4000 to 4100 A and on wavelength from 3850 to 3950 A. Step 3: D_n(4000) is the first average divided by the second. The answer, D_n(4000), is 1.8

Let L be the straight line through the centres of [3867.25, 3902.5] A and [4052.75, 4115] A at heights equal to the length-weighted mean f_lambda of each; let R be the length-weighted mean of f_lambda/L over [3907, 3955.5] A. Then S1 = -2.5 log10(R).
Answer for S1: 0.04 mag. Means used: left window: 170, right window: 274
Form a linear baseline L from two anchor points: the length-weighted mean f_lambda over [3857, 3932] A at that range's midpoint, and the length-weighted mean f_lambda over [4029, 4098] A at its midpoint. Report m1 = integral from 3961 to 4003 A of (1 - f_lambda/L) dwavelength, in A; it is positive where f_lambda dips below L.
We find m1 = 3.5 A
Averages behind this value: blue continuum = 180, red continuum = 282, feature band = 215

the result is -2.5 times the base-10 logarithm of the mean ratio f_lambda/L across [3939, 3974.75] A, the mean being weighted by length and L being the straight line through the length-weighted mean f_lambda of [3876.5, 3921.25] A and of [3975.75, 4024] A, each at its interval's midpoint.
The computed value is 0.29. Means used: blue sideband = 190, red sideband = 277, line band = 183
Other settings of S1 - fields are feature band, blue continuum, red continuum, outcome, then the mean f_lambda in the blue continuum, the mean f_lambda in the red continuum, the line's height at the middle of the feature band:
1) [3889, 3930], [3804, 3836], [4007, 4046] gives 0.11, 163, 292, 219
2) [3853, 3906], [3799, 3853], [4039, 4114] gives 0.07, 160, 276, 185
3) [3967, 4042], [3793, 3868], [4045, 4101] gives -0.07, 161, 278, 245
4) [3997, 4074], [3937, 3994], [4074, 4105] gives -0.20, 202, 269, 240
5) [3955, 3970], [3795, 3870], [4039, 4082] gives 0.32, 161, 280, 229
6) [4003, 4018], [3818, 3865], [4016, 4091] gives -0.15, 152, 285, 258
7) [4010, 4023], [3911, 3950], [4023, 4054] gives -0.14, 174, 287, 264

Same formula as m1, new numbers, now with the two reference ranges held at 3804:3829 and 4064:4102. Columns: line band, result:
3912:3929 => 1.0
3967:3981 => 4.8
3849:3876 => 3.2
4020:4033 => -1.9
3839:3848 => 1.8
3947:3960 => -0.9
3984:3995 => -1.4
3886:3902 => 1.8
